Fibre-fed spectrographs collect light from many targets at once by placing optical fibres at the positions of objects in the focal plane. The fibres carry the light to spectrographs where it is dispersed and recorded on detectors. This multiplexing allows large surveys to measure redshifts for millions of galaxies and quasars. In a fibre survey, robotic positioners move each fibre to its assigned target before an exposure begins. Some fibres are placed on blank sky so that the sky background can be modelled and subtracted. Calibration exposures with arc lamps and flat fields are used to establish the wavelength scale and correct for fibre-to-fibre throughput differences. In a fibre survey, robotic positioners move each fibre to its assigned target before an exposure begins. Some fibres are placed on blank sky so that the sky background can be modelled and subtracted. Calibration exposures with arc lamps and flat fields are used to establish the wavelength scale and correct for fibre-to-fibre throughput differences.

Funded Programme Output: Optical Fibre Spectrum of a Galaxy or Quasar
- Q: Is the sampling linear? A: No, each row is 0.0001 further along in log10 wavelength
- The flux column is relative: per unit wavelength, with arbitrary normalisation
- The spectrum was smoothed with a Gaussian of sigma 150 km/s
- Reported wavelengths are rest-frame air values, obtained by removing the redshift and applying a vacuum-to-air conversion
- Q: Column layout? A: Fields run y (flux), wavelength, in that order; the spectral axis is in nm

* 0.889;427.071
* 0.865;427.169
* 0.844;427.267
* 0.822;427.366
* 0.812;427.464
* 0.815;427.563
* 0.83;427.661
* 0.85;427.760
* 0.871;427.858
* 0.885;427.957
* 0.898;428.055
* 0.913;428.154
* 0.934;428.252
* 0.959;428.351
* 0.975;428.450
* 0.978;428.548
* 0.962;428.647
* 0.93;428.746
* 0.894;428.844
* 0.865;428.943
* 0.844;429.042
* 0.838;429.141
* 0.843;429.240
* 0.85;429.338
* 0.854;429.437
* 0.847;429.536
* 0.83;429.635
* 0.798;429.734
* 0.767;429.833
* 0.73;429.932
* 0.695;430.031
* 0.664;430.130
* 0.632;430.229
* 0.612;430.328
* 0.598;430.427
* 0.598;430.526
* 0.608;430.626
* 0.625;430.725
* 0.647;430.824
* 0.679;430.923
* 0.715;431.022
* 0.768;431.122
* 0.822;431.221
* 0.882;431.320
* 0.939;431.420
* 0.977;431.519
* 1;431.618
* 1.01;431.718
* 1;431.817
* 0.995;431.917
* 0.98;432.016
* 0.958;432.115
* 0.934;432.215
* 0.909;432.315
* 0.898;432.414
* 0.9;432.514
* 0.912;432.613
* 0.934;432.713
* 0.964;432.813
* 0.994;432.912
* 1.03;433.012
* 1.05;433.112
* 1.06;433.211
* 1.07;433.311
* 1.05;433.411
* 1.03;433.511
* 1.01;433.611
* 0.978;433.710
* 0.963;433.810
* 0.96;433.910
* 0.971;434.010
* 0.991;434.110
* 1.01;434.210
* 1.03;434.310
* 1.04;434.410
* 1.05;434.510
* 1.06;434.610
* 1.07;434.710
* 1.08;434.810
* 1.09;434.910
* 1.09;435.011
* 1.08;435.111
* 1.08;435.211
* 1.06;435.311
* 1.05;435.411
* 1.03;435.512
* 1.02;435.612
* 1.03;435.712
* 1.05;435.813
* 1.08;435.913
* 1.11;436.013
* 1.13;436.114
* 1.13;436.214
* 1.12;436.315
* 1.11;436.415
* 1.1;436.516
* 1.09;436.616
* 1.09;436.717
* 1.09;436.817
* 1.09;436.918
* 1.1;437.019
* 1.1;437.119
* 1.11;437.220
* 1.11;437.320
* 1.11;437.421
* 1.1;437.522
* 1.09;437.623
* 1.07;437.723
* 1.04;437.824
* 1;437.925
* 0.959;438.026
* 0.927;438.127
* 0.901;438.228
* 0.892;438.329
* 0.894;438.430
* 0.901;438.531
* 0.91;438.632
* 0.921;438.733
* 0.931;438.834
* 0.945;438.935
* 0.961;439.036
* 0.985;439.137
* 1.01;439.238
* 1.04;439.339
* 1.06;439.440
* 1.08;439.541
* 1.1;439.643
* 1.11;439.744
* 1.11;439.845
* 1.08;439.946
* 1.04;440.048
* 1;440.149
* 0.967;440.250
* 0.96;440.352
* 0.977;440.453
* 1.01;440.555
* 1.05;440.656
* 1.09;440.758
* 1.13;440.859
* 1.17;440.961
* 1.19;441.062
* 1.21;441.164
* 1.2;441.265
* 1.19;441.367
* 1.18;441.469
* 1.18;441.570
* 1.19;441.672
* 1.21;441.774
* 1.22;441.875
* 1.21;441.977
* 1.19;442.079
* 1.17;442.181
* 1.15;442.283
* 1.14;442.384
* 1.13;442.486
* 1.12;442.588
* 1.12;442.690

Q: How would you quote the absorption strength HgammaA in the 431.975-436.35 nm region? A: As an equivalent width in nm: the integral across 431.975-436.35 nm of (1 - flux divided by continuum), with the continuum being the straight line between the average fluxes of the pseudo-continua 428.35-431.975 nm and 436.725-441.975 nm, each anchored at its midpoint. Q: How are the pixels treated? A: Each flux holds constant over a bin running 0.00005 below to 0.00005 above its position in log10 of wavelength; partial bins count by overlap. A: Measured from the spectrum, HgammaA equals -0.48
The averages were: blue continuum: 0.815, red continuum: 1.06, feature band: 1.02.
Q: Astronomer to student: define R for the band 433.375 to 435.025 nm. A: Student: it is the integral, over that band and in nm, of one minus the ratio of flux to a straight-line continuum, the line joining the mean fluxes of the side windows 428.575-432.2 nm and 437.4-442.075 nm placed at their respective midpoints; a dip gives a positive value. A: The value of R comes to -0.204 nm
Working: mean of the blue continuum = 0.815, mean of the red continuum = 1.06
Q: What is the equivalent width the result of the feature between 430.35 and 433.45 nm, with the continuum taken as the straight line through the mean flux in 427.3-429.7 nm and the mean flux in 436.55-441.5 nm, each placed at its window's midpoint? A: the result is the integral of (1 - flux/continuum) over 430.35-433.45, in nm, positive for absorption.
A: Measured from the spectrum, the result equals 0.17 nm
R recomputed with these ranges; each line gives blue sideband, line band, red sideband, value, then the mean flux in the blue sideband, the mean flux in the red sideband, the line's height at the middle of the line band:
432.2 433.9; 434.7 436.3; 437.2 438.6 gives -0.13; 0.982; 1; 0.993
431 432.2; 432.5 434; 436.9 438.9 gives -0.08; 0.925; 1.01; 0.946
